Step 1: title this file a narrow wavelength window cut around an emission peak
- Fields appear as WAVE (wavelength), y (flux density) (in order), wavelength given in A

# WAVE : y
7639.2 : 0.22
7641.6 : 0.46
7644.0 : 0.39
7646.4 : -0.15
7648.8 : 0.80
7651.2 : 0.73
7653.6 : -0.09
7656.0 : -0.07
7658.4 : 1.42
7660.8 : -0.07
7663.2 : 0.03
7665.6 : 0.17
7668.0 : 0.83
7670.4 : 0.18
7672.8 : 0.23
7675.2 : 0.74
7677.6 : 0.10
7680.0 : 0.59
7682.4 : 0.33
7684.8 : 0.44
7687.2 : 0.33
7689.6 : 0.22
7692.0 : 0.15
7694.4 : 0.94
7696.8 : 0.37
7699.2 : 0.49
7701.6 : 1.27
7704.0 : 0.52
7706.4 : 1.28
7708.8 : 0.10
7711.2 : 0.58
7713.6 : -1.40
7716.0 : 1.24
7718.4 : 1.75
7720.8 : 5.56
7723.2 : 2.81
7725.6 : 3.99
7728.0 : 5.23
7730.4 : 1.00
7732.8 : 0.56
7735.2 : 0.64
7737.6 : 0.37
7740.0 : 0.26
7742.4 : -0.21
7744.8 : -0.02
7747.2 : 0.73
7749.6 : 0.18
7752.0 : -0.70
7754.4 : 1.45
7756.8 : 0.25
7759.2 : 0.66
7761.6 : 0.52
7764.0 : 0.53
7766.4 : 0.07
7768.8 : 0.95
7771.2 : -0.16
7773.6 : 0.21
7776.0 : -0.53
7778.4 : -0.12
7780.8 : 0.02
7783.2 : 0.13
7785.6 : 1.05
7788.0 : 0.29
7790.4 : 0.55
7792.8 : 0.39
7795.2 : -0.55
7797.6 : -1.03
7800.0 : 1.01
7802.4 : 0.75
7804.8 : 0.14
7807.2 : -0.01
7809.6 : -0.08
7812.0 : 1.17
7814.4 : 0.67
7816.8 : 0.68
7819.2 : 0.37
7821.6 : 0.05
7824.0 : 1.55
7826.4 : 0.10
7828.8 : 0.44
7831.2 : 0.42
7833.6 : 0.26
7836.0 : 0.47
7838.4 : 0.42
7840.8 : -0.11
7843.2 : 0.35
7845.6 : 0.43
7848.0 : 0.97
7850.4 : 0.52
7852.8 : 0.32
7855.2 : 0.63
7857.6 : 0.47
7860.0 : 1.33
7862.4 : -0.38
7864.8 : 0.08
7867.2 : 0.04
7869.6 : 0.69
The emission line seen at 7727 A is [O II] 3727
